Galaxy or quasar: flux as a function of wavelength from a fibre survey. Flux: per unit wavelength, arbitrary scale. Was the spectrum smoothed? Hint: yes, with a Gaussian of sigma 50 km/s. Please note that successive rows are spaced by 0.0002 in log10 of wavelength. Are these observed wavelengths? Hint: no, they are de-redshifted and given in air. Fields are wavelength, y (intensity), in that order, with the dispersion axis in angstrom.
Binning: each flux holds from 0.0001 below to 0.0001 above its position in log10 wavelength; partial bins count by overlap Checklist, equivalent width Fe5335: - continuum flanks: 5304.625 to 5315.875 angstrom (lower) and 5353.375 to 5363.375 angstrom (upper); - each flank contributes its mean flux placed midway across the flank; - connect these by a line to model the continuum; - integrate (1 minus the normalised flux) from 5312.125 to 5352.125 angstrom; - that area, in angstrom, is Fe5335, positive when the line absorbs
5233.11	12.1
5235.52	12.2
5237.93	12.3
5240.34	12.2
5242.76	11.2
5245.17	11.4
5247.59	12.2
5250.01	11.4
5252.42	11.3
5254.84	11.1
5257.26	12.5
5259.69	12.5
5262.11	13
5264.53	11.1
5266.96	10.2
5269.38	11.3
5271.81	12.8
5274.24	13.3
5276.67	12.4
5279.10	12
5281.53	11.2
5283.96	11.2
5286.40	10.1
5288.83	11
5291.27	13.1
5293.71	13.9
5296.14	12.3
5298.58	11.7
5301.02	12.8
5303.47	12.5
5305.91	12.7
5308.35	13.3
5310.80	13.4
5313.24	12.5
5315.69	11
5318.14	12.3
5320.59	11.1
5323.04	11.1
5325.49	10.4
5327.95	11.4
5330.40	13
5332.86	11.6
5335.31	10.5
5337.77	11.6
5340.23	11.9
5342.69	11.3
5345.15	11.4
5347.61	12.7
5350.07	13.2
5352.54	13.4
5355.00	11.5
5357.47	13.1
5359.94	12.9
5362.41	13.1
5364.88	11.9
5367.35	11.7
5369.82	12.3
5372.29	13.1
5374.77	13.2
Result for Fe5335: 3.1 angstrom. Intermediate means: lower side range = 12.7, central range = 11.7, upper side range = 12.7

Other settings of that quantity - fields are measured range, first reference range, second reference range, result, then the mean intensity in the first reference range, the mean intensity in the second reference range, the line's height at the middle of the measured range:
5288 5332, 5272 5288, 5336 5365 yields -0.8 angstrom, 11.8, 12.3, 12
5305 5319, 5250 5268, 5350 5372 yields -0.5 angstrom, 11.7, 12.6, 12.1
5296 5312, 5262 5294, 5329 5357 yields -1.1 angstrom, 11.8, 12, 11.9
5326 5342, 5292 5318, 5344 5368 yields 1.2 angstrom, 12.6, 12.5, 12.6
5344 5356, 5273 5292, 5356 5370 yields -0.1 angstrom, 11.8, 12.5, 12.4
